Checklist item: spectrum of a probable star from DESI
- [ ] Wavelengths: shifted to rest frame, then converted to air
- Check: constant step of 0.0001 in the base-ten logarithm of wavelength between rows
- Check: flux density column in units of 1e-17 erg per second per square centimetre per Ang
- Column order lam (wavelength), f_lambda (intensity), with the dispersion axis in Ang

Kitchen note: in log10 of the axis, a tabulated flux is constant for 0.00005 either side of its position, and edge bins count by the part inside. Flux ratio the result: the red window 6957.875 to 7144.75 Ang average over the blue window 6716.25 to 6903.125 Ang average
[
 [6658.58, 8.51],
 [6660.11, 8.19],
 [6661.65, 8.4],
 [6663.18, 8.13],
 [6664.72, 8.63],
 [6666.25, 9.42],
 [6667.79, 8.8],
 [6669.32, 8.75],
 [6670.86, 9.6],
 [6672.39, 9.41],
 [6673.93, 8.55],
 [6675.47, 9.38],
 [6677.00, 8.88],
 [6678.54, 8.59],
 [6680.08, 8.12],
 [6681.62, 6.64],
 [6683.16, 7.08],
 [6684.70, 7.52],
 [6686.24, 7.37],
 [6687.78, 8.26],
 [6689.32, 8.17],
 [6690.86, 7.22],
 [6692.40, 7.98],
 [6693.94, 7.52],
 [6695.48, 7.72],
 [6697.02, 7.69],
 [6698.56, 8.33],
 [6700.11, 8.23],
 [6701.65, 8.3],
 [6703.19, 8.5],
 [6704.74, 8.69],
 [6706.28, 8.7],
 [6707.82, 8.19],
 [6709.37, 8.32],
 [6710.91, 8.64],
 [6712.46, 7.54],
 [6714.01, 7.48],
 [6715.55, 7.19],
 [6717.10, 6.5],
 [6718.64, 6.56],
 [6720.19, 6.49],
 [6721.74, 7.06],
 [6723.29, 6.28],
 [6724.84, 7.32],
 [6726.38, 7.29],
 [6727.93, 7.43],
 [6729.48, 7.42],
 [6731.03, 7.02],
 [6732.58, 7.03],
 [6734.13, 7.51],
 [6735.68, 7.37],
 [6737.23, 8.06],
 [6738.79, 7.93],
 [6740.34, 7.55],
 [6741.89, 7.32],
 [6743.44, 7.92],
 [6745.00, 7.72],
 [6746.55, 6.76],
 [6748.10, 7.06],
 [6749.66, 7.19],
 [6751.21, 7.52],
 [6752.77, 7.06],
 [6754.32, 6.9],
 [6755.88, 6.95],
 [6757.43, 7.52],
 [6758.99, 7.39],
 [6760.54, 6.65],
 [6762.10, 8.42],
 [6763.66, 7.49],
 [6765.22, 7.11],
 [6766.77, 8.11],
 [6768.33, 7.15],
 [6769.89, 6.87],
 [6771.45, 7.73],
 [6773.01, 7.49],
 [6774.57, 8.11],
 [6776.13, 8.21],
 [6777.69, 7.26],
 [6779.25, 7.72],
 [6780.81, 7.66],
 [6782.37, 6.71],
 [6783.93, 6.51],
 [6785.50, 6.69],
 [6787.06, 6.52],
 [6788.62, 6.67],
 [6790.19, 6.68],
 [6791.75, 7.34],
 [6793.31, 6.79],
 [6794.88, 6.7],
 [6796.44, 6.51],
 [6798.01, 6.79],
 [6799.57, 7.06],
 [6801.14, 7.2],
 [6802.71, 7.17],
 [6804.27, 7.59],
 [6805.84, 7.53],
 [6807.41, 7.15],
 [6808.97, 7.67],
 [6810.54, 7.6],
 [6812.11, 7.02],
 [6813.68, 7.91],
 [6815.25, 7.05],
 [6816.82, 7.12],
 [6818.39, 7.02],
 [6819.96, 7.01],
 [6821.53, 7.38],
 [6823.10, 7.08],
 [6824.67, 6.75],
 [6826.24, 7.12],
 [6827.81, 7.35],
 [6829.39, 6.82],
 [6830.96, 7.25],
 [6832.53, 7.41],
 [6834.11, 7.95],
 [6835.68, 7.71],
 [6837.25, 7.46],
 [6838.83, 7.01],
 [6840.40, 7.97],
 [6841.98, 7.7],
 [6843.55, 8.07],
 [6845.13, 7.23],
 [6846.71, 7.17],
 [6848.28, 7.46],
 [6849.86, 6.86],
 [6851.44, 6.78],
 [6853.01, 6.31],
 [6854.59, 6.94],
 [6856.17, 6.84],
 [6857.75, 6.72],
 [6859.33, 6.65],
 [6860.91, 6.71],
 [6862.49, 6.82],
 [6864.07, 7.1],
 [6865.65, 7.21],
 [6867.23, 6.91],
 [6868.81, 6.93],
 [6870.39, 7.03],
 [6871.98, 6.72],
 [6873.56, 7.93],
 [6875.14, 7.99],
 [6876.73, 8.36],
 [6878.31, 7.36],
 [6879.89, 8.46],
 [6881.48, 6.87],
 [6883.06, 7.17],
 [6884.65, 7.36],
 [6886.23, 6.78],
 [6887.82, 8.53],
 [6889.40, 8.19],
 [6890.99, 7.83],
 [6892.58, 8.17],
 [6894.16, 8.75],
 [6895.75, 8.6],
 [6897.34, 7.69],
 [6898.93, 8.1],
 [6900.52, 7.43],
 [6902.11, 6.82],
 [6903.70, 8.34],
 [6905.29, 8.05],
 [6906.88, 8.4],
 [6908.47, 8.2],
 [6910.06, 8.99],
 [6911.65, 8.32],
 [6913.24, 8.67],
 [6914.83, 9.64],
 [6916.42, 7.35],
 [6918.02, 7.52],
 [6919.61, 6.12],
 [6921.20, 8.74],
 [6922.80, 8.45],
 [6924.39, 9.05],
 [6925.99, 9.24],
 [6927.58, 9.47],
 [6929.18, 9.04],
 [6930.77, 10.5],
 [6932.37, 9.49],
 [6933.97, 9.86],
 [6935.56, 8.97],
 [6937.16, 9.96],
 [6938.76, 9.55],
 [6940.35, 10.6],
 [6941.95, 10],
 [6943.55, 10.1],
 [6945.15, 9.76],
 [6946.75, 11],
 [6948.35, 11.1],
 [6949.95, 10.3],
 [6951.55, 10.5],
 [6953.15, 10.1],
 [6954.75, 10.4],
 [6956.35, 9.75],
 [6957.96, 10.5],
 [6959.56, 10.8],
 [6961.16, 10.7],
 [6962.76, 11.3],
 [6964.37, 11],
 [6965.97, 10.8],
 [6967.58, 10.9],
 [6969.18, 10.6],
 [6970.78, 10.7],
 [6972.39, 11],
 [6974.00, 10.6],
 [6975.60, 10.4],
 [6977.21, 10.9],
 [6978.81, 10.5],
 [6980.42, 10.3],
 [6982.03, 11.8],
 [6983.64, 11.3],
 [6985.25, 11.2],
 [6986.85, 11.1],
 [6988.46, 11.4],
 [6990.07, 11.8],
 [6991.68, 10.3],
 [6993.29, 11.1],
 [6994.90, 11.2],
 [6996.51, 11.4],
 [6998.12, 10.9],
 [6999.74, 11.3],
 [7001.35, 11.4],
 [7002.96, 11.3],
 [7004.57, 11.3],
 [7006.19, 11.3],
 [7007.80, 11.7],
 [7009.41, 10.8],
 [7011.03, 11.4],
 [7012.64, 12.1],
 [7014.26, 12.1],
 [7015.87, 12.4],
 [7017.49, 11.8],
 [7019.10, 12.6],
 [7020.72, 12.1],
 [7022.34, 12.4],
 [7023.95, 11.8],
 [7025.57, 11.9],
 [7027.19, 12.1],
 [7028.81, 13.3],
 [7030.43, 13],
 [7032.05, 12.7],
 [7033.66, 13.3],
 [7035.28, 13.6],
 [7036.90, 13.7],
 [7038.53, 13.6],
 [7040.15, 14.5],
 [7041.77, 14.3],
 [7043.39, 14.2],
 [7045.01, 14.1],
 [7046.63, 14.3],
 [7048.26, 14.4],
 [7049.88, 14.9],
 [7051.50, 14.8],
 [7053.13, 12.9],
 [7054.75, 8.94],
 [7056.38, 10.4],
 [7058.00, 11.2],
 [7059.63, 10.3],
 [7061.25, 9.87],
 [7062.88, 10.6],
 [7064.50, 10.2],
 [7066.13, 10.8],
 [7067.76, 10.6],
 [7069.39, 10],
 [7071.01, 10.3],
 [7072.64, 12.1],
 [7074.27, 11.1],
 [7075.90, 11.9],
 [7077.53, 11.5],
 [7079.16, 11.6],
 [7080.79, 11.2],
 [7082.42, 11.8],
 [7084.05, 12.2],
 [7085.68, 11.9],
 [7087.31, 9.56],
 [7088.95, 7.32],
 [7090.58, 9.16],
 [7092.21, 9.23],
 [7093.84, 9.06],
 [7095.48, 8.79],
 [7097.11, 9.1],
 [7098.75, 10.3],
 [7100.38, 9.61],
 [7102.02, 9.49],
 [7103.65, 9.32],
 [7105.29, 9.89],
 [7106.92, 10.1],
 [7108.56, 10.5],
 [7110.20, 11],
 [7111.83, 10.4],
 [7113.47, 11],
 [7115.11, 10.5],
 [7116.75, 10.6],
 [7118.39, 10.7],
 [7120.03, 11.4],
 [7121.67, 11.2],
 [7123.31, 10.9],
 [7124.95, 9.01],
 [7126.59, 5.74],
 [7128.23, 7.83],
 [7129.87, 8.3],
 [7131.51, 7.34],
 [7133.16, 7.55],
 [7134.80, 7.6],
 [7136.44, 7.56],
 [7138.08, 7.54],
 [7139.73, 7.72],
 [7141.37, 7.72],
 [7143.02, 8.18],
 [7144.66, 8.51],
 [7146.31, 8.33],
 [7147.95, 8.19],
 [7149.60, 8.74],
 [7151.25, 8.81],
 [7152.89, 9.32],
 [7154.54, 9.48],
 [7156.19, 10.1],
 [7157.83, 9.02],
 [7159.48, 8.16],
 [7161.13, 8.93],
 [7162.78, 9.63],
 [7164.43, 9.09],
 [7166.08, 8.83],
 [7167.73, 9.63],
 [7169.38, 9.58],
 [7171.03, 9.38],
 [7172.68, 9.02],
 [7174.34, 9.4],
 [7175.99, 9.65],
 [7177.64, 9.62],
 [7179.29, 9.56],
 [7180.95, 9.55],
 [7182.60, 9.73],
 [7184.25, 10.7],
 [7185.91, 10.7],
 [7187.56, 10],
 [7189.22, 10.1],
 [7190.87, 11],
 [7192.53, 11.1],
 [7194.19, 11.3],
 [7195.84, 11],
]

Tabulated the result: 1.50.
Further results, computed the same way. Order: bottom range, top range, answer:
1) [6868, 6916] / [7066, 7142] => 1.24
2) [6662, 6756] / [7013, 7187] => 1.35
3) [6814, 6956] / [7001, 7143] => 1.35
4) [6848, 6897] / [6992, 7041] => 1.64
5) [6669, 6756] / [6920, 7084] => 1.46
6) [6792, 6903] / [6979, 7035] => 1.60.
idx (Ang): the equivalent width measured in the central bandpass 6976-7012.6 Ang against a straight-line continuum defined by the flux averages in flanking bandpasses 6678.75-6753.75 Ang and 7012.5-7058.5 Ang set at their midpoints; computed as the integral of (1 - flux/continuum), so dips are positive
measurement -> 3.1 Ang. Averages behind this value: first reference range 7.56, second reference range 12.9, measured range 11.2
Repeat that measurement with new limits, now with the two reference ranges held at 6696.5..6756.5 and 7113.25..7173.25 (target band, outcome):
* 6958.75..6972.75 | -4.3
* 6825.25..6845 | 1.0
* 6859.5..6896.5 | 2.3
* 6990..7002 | -3.9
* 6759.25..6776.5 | 0.2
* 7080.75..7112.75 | -4.4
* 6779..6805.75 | 2.7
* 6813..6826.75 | 1.2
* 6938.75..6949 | -2.6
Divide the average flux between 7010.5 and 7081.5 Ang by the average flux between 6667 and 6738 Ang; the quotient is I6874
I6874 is 1.6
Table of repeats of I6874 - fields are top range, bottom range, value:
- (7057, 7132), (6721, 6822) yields 1.40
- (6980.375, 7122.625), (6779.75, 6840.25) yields 1.60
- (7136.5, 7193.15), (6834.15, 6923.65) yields 1.21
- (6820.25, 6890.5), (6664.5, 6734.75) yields 0.92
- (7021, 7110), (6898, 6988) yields 1.18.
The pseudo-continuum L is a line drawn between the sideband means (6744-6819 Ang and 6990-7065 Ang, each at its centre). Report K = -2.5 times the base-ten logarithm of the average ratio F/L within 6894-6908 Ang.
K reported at 0.20 mag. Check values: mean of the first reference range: 7.23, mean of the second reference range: 12.2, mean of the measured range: 7.99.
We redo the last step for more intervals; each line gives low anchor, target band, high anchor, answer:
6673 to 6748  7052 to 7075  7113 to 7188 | -0.21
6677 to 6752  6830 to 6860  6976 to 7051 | 0.31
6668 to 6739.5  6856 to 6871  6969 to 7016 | 0.37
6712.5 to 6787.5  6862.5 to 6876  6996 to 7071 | 0.28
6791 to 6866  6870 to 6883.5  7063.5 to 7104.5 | 0.03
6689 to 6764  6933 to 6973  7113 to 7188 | -0.23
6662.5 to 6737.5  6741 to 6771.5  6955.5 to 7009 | 0.16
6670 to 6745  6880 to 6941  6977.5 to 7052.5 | 0.26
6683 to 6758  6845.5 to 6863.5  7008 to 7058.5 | 0.39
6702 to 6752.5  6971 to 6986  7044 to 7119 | -0.10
